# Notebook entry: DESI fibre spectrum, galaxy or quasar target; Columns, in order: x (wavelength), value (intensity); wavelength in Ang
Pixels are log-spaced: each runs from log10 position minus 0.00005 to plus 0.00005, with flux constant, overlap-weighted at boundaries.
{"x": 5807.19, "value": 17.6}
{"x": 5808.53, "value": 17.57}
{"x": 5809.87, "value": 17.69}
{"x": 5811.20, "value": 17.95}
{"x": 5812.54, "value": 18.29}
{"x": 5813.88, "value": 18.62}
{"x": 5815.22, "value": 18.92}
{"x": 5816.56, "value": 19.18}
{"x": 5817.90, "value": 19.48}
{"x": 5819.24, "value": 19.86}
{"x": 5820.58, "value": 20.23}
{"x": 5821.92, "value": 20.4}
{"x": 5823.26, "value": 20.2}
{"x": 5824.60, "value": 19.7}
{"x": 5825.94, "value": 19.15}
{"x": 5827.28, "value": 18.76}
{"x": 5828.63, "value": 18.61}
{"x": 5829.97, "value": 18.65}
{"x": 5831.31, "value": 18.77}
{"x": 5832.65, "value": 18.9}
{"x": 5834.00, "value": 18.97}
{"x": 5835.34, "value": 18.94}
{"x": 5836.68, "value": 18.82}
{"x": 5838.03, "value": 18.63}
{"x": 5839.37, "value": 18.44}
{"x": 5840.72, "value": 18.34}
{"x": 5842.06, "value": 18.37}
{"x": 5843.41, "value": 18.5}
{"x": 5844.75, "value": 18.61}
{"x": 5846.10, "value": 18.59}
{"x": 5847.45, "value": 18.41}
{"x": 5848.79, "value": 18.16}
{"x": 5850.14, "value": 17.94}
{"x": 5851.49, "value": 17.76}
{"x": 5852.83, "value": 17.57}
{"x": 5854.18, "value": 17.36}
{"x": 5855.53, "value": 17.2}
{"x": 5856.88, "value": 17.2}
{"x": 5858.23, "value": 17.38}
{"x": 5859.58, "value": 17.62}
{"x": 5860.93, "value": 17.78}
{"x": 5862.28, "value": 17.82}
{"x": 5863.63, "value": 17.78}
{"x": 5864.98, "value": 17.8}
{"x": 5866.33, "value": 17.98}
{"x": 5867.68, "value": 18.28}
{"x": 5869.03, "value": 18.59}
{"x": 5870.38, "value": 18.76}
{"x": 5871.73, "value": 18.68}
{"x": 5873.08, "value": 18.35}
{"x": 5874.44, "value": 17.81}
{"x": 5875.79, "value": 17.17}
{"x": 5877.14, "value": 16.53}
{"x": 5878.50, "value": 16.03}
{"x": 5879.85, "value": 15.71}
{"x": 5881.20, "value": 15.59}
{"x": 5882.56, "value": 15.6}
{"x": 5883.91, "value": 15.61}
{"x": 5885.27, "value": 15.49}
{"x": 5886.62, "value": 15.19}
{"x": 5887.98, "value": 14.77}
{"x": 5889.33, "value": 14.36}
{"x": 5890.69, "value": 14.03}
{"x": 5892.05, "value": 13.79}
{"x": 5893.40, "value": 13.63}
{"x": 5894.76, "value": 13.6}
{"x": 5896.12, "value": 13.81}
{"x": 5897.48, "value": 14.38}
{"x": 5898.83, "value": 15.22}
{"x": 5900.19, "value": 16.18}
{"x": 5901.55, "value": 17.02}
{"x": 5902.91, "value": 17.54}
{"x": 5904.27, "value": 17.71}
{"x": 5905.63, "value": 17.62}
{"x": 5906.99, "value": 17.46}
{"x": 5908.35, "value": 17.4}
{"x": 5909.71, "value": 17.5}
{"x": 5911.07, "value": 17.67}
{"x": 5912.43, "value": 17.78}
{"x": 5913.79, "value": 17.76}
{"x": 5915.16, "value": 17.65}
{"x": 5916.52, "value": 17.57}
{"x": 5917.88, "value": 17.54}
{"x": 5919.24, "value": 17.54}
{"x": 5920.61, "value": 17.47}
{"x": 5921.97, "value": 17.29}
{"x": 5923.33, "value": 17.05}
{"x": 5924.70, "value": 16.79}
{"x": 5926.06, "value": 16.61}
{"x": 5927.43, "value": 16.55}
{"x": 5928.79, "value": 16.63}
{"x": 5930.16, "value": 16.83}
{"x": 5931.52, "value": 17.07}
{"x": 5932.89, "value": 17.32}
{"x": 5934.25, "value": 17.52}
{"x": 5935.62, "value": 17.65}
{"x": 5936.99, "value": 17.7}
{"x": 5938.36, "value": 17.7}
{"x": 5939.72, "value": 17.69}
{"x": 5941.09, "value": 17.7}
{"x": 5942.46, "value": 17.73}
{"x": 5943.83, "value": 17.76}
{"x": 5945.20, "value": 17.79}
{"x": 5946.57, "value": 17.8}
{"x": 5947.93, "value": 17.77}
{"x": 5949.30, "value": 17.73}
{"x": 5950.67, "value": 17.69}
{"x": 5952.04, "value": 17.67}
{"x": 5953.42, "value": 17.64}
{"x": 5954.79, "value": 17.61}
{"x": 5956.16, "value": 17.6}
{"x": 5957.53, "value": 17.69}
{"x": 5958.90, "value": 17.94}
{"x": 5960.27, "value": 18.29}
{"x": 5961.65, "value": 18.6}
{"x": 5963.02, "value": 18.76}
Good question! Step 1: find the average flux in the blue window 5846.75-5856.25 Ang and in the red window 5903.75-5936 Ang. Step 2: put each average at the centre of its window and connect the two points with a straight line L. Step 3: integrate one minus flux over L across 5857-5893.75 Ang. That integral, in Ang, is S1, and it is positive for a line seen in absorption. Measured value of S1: 2.06 Ang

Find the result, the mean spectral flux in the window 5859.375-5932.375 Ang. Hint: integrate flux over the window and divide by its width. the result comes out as 16.7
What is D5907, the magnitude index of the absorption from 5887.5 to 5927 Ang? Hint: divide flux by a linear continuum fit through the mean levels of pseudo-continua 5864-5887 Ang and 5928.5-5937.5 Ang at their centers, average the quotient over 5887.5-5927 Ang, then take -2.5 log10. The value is 0.05 mag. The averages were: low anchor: 17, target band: 16.4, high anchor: 17.3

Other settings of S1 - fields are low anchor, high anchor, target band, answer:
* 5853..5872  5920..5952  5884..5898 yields 2.6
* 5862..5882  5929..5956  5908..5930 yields 0.3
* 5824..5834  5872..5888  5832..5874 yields -1.2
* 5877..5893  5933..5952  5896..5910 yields -0.6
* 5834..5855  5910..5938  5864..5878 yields 0.0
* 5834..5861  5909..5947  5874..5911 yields 4.0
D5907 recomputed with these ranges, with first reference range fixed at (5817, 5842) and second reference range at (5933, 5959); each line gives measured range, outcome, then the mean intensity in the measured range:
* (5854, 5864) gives 0.08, 17.5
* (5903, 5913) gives 0.03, 17.6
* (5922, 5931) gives 0.07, 16.8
